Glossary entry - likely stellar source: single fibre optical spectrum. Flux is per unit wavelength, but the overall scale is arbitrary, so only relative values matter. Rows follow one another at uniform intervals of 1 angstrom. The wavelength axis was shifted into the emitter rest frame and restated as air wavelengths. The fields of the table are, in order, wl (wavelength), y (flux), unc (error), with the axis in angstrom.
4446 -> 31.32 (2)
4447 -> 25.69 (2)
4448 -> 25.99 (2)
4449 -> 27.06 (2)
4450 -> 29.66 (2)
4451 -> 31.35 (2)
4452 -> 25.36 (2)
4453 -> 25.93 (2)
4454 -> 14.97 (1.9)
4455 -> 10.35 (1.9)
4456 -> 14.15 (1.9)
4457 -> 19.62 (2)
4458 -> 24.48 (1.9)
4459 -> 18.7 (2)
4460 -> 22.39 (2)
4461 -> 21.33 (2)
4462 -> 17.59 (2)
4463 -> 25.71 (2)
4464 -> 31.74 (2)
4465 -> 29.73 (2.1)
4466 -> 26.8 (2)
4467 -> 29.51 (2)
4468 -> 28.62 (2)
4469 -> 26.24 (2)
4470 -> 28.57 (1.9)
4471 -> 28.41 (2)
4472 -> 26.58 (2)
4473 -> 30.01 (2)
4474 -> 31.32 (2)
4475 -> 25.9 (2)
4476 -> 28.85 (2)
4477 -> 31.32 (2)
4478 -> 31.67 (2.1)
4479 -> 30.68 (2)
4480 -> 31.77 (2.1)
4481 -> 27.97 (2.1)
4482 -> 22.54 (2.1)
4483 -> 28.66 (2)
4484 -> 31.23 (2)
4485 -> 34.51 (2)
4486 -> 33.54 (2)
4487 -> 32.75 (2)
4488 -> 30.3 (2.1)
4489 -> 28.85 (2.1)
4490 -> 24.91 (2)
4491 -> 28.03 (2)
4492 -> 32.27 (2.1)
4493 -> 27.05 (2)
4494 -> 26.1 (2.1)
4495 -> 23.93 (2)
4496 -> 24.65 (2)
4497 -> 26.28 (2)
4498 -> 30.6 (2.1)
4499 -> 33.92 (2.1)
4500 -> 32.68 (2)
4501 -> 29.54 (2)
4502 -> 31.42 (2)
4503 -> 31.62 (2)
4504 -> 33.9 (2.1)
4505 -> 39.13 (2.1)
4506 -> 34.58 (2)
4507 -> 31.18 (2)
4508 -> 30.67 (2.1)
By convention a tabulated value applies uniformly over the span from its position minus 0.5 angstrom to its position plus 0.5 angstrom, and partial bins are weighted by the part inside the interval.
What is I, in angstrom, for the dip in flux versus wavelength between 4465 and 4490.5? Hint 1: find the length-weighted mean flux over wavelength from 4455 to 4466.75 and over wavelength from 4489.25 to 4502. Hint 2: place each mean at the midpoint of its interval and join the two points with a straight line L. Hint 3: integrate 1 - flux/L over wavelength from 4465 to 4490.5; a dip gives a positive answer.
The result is -3.9 angstrom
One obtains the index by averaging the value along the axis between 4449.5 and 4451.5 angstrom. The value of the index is 30.5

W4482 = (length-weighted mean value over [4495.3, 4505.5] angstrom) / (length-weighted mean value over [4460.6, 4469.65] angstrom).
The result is 1.18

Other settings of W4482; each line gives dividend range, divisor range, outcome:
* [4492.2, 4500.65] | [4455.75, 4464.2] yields 1.31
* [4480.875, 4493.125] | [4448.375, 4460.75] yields 1.34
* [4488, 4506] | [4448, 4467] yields 1.28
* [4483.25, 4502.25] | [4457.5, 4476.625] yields 1.12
